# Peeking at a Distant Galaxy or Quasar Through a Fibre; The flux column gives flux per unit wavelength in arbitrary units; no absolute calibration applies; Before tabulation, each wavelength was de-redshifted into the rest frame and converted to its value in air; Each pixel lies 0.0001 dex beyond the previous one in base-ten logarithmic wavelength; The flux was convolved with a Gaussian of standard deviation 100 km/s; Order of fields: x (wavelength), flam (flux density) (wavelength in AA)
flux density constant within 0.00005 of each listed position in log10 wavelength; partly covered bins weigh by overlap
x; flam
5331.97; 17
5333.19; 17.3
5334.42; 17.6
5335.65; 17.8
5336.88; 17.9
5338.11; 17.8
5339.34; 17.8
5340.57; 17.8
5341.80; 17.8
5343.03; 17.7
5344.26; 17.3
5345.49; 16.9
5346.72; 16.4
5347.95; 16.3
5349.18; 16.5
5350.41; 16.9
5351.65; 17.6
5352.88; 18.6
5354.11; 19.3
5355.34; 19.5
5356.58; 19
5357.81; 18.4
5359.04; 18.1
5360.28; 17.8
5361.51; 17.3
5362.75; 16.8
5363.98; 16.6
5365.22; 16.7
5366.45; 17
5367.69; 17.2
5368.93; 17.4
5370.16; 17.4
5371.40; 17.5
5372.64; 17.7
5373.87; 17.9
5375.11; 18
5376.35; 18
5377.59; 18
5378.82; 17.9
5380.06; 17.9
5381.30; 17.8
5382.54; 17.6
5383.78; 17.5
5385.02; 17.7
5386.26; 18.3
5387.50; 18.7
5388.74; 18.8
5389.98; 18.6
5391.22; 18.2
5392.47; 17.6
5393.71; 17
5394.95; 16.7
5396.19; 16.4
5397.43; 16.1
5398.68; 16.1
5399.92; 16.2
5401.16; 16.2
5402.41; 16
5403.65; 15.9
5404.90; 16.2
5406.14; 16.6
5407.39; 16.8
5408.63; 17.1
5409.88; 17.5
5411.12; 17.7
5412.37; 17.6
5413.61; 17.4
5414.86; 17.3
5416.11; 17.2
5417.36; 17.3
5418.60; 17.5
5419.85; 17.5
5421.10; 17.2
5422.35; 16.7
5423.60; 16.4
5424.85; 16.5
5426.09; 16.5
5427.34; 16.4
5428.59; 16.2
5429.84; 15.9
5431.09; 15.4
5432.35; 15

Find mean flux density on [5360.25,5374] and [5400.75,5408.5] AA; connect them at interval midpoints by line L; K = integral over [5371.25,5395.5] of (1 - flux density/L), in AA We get -1.49 AA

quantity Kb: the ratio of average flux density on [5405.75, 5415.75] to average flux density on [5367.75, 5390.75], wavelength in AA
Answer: 0.96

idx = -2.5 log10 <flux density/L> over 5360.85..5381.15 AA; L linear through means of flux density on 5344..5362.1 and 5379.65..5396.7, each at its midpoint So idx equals 0.02 mag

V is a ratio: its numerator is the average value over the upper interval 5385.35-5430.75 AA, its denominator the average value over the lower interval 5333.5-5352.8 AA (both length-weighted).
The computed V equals 1.0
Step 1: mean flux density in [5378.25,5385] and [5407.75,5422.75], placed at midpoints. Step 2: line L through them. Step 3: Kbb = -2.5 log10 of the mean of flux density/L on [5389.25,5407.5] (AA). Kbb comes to 0.052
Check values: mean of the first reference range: 17.7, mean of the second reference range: 17.3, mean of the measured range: 16.7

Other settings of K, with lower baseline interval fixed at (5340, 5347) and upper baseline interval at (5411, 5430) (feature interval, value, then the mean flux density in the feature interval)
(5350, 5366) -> -0.6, 17.9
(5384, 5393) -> -0.6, 18.2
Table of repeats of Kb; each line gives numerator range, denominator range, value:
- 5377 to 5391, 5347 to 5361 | 1.01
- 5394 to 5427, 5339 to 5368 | 0.96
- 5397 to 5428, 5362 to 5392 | 0.95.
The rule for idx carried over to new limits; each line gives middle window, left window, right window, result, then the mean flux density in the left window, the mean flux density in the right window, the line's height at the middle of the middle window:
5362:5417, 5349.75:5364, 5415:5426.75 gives 0.01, 18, 17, 17.5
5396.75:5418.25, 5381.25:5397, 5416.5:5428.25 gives 0.03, 17.7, 16.9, 17.3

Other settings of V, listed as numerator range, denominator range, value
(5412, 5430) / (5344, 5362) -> 0.95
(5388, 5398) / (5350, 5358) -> 0.94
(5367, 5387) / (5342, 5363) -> 1.00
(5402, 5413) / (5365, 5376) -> 0.96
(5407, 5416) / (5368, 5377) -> 0.98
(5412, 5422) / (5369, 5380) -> 0.97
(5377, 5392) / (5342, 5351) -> 1.07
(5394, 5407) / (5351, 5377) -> 0.91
